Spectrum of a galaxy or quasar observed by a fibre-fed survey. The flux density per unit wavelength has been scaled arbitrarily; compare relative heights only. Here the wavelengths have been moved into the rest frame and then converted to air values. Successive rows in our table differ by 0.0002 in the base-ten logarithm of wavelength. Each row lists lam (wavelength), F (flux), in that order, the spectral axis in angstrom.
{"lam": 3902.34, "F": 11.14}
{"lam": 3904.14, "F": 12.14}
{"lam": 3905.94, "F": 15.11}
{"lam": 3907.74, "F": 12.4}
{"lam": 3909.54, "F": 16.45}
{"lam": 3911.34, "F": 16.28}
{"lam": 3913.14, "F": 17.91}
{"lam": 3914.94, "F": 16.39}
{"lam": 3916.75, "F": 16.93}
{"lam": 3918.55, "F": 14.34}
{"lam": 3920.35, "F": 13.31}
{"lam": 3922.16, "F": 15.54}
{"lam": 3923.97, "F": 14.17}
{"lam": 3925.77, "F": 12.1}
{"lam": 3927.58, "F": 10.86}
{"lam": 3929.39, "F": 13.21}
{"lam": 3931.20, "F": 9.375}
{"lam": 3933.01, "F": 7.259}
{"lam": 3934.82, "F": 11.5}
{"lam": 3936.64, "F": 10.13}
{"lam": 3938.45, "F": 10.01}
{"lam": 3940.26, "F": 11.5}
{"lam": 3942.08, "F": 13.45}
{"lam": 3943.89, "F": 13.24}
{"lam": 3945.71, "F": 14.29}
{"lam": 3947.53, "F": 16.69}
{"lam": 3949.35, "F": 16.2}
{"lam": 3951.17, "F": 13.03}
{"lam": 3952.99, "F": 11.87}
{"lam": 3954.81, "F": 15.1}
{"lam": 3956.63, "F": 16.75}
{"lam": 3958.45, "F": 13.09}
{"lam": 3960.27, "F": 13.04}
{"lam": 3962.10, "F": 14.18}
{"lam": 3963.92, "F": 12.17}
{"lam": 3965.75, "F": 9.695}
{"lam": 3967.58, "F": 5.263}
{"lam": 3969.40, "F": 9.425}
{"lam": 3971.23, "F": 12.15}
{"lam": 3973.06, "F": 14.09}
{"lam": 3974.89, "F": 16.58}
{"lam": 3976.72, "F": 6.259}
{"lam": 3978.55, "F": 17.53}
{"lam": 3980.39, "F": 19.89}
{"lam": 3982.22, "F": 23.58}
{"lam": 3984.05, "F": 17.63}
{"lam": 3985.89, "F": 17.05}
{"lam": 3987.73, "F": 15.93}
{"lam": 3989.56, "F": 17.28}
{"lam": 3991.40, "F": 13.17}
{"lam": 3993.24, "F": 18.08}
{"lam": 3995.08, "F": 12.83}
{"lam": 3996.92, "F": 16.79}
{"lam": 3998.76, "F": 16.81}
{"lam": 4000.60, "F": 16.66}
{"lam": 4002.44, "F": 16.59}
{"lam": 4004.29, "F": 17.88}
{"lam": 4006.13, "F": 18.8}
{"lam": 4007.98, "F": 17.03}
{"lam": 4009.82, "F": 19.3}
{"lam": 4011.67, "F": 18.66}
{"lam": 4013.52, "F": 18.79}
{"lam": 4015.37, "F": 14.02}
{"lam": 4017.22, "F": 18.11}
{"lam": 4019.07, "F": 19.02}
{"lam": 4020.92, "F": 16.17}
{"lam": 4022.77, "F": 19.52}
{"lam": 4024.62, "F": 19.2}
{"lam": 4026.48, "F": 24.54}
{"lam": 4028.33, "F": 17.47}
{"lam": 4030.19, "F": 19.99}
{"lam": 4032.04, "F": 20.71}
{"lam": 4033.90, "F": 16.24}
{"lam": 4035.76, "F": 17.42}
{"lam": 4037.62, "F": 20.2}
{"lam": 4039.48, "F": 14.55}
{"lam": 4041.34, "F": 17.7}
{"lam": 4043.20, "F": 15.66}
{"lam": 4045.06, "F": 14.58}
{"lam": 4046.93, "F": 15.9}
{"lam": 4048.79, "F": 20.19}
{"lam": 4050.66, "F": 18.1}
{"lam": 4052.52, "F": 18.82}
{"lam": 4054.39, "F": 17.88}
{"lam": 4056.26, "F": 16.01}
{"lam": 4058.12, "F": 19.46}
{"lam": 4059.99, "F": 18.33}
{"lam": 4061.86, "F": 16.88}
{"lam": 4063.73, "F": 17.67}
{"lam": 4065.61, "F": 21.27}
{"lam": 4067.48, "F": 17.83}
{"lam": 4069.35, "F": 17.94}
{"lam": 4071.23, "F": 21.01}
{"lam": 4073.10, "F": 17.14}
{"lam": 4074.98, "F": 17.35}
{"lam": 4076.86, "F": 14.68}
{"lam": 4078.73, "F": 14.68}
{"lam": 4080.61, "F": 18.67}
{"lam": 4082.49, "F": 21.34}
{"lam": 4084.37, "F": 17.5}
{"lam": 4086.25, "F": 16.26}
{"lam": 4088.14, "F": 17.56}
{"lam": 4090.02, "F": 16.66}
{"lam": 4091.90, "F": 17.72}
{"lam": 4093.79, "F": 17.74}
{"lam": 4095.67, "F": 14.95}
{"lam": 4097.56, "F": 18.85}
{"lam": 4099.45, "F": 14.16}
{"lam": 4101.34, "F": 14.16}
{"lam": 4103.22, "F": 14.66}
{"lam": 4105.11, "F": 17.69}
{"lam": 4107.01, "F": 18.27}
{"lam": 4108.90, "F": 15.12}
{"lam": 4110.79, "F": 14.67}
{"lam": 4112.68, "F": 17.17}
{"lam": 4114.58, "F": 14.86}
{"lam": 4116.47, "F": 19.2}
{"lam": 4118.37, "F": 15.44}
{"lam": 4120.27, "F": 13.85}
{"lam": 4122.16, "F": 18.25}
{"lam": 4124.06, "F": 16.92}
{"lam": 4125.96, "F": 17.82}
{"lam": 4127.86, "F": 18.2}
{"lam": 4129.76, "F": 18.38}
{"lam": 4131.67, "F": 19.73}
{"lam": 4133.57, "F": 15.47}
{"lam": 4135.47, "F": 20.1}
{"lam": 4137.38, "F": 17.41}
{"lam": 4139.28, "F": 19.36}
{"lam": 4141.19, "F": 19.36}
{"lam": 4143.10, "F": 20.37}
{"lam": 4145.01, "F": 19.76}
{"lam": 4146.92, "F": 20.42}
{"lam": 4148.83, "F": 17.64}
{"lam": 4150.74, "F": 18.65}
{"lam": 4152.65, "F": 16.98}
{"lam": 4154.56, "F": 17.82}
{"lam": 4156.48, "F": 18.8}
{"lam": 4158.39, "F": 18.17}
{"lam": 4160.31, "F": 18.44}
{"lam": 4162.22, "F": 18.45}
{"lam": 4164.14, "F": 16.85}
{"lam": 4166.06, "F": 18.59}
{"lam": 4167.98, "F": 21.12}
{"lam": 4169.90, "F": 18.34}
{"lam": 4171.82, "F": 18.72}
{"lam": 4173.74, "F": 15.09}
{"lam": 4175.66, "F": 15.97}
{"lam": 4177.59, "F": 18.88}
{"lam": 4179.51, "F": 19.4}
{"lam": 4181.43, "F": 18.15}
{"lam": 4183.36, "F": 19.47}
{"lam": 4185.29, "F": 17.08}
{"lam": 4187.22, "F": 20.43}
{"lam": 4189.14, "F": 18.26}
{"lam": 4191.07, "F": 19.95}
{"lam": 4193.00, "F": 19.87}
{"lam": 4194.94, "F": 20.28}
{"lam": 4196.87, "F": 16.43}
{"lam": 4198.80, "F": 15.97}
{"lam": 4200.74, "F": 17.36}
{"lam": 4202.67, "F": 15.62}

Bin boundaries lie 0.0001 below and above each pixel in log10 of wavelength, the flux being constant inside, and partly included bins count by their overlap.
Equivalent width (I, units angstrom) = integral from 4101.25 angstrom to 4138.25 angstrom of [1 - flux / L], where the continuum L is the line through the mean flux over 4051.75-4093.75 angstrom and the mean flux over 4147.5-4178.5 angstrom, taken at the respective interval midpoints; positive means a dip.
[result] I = 2.1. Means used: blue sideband 17.8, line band 16.9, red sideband 18.1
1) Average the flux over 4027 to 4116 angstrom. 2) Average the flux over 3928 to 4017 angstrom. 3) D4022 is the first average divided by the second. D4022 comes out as 1.20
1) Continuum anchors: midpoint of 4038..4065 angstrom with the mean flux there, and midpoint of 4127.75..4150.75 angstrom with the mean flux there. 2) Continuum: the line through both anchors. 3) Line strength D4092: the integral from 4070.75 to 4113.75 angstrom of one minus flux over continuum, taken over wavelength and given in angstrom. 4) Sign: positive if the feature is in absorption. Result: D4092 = 2.9 angstrom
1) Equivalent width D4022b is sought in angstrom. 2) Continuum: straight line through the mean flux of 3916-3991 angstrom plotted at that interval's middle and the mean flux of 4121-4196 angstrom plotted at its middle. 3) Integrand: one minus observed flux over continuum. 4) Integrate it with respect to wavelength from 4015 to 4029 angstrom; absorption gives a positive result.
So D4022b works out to -3.2 angstrom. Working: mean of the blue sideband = 13.6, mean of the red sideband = 18.5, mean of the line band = 18.7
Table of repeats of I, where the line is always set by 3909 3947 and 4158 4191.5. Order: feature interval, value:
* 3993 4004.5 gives -1.3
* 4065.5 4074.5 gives -1.4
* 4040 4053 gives -1.2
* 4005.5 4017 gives -2.1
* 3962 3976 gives 2.6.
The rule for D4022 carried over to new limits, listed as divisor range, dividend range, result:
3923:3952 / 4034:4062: 1.41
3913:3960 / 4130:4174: 1.39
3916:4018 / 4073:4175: 1.21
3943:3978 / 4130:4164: 1.45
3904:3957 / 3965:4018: 1.16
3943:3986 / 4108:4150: 1.26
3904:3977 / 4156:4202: 1.40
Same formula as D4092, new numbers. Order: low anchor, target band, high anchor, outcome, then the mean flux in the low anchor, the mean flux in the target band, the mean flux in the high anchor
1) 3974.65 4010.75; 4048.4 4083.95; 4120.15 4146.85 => -1.0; 16.8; 18.1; 18.4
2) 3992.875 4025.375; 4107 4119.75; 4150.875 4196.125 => 1.4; 17.4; 16.2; 18.5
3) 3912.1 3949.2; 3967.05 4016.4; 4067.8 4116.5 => -4.5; 13.2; 15.9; 16.9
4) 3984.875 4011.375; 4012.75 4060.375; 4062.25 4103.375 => -2.8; 16.8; 18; 17.3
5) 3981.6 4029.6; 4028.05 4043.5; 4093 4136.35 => -0.4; 17.7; 17.9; 16.8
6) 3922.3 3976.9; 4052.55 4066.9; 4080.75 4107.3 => -2.1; 12.3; 18.2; 17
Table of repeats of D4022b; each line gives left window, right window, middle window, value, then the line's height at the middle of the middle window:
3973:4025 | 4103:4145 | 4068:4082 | -0.15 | 17.3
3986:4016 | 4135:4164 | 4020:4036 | -1.80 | 17.2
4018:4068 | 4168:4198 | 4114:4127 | 1.19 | 18.4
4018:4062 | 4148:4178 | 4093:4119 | 2.67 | 18.1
